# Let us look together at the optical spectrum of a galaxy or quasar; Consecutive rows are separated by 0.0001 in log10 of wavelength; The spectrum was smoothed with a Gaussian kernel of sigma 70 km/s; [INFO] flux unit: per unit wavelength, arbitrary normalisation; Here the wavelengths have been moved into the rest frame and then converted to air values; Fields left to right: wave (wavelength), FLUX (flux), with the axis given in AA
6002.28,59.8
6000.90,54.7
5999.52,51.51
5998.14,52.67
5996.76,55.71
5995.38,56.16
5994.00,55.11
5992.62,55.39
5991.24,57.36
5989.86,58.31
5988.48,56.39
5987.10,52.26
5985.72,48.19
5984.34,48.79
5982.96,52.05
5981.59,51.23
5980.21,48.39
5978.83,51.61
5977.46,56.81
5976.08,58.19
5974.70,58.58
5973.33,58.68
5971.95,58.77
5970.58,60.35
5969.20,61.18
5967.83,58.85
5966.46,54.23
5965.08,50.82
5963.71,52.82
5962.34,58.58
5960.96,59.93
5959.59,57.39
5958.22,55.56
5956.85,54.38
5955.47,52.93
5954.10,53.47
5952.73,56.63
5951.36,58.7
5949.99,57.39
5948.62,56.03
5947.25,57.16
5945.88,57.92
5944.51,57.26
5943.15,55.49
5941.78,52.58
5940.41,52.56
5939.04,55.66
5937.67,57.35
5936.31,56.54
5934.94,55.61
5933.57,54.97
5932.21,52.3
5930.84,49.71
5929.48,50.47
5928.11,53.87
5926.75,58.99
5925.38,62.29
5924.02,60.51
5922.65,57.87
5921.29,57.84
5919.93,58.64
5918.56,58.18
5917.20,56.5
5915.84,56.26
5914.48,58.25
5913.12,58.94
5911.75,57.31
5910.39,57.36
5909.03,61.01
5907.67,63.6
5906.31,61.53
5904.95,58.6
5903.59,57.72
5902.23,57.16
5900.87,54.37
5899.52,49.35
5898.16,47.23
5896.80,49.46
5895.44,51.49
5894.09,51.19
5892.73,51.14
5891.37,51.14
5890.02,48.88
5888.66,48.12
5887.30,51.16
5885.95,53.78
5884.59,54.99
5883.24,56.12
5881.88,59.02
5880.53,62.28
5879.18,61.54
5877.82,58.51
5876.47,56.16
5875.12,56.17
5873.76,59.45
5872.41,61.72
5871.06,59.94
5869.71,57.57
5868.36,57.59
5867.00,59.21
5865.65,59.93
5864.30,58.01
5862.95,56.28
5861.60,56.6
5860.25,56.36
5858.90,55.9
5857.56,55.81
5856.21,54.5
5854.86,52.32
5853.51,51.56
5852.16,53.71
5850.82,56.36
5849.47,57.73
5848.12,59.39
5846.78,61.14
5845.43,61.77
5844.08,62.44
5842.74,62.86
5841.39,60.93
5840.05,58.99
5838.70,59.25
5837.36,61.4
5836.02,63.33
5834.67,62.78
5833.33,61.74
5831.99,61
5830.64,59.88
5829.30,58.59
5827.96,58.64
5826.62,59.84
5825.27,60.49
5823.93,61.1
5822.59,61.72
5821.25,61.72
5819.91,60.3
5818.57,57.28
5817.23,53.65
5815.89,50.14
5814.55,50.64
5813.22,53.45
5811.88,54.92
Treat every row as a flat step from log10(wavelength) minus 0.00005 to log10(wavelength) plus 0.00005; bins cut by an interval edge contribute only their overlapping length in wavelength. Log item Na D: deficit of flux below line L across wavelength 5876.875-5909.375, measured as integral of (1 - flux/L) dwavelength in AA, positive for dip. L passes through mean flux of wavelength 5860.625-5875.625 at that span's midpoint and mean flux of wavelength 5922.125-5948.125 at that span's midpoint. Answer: 1.4 AA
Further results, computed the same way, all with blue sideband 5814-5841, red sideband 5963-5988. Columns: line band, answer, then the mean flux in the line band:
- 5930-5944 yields 0.4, 54.3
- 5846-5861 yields 0.6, 55.9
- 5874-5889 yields 0.3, 56.4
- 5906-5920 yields -0.6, 58.8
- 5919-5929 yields -0.4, 58.4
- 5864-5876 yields -0.2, 58.8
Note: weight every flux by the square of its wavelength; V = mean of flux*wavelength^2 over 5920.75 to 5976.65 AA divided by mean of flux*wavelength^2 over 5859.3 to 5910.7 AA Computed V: 1.0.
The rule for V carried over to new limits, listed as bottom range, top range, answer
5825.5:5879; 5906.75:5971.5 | 1.00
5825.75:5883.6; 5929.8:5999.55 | 0.98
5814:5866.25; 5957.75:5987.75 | 0.99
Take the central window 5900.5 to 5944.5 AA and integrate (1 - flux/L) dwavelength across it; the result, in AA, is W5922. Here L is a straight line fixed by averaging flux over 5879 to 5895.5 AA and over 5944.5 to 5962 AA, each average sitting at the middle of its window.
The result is -1.34 AA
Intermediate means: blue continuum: 53.8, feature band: 56.9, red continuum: 56.5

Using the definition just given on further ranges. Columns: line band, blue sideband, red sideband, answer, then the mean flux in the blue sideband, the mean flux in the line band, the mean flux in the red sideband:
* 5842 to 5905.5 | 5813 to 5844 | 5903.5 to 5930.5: 2.9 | 59.3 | 56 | 58.2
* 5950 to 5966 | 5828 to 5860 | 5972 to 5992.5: -0.2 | 58.8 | 55.6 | 54.2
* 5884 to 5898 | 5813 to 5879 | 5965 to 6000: 1.5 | 58.3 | 50.9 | 55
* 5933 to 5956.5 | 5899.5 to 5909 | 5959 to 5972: 0.7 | 58.3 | 55.7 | 57.2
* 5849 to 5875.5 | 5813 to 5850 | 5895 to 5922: 0.7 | 59.5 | 56.8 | 56.6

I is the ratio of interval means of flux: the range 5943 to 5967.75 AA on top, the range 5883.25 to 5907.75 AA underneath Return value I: 1.05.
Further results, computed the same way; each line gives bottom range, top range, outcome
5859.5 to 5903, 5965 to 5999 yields 1.00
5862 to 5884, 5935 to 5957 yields 0.95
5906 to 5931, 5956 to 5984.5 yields 0.96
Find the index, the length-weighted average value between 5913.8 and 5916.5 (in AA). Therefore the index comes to 57.3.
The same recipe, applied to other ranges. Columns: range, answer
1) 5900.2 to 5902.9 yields 55.7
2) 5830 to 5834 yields 60.8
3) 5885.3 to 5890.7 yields 50.5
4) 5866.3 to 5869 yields 58.2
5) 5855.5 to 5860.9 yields 55.7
